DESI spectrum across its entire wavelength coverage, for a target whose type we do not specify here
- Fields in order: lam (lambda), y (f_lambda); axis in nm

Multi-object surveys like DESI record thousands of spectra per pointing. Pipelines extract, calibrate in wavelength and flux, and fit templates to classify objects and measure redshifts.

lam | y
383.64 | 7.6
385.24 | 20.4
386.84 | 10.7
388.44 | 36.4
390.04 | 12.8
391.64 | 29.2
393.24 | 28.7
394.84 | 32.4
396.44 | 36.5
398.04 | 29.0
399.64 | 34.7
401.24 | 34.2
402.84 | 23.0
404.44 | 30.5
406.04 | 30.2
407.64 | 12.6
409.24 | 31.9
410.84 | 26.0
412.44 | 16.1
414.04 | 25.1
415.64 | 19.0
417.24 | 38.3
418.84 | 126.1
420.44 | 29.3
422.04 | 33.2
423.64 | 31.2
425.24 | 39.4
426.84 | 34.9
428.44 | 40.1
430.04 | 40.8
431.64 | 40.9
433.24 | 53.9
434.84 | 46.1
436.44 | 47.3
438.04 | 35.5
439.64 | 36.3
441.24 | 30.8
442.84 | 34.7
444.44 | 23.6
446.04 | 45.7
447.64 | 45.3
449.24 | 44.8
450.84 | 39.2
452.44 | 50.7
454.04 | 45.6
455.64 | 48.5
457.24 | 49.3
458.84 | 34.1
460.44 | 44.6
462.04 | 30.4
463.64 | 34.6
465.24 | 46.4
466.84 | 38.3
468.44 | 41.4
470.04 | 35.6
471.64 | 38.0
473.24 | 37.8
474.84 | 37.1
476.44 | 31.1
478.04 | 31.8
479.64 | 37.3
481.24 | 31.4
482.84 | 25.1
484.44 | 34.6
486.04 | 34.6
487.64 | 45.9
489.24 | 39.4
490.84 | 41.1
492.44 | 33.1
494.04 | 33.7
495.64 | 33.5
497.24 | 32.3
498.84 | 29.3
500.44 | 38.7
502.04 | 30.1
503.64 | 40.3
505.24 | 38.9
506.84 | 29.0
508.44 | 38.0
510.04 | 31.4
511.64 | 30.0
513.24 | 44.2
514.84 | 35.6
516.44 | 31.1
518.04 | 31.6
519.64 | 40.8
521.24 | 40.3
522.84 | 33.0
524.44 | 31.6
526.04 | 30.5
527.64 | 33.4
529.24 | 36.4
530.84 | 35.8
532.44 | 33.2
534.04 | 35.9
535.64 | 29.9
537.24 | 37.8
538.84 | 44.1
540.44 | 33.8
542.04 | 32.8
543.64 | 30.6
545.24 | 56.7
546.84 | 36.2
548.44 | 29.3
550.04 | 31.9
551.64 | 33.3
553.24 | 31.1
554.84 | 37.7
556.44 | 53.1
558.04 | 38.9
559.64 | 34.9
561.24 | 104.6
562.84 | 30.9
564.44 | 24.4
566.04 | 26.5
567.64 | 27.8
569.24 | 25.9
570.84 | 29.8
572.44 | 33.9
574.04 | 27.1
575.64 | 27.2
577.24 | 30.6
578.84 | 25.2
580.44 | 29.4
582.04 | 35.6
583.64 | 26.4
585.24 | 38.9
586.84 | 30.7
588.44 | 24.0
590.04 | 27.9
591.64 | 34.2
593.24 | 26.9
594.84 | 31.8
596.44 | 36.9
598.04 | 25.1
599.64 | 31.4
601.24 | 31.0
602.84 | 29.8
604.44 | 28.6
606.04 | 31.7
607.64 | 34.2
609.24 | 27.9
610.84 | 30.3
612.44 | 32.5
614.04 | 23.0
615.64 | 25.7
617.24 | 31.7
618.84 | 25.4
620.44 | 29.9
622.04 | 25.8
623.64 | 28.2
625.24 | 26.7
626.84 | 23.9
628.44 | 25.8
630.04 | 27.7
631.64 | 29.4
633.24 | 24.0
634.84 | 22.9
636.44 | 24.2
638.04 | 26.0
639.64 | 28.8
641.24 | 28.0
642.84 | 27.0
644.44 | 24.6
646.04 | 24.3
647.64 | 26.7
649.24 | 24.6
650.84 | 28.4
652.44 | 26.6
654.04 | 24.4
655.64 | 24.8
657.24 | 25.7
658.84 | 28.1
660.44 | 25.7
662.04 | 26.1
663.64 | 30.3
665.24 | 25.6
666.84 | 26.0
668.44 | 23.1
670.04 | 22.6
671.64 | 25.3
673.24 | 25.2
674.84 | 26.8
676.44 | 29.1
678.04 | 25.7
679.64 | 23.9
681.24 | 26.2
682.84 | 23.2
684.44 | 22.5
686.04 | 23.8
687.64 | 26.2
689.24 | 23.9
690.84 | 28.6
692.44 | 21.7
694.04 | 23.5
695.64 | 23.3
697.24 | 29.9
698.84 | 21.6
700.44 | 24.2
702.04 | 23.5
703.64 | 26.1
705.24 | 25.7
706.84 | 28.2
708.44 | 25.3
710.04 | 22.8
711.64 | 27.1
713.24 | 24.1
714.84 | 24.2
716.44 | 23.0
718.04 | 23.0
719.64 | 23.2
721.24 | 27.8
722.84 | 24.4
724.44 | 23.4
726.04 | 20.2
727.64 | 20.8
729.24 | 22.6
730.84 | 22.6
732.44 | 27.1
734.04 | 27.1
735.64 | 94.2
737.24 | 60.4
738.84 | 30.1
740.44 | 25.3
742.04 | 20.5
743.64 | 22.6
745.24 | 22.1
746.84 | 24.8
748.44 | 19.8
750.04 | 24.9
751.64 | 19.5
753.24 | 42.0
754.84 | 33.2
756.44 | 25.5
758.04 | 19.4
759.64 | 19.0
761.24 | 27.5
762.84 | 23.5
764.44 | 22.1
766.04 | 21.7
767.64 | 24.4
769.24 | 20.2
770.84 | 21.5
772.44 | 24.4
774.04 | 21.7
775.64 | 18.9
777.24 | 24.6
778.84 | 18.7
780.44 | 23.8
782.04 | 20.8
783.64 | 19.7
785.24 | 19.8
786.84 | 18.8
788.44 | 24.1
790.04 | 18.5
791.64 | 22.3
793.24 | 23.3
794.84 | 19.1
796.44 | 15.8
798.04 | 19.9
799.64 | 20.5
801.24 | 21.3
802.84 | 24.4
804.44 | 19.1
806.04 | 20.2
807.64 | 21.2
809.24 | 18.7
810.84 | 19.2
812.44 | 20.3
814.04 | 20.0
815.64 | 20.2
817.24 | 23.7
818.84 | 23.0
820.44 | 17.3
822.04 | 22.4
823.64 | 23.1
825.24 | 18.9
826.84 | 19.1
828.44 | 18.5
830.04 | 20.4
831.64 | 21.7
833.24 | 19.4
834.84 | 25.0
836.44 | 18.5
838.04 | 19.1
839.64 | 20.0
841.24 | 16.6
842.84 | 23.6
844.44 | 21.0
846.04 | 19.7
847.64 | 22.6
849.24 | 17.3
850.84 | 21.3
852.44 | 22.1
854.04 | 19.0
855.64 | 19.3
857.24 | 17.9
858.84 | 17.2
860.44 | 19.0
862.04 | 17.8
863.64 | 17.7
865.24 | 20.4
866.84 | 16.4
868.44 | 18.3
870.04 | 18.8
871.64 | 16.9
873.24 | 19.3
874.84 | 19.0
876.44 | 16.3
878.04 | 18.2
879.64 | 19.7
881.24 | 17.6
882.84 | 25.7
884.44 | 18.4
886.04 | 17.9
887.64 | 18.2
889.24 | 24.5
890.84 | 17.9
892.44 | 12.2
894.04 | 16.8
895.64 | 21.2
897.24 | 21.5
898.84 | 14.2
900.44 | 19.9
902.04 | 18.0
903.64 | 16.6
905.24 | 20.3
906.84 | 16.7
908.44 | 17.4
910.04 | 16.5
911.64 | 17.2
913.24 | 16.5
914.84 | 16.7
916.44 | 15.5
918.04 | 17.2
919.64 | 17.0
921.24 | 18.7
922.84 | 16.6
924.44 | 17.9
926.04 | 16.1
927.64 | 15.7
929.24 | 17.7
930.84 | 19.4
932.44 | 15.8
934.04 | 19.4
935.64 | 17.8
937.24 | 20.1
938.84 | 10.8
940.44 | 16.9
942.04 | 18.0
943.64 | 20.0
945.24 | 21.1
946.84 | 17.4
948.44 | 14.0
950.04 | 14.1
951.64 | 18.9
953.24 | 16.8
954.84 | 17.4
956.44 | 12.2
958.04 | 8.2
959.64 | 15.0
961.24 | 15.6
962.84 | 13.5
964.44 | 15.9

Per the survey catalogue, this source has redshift 0.12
